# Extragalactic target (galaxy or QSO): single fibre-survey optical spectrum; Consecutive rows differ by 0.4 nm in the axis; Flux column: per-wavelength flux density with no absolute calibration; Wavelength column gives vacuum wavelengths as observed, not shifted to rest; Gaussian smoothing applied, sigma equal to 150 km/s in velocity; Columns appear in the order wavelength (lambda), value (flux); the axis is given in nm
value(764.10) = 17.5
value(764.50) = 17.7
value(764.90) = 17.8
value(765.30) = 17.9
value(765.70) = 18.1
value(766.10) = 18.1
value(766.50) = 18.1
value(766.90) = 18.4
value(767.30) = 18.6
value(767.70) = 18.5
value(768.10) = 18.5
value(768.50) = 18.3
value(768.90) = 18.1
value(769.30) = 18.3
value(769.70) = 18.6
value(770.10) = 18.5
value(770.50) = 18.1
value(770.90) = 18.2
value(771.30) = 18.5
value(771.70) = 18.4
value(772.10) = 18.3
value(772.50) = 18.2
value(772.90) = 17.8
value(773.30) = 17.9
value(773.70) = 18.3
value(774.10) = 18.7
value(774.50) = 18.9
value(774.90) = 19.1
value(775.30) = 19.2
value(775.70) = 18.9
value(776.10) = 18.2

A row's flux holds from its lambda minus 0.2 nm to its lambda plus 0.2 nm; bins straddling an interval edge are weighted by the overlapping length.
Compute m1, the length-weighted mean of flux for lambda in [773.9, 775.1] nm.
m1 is 18.9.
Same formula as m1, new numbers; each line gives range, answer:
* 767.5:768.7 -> 18.4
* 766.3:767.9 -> 18.4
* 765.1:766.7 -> 18.1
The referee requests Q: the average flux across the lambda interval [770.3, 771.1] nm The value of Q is 18.2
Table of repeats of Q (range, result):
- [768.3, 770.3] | 18.4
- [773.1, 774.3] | 18.3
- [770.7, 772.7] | 18.3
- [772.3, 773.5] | 18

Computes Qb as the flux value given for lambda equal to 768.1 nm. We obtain 18.5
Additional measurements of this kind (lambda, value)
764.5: 17.7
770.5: 18.1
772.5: 18.2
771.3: 18.5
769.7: 18.6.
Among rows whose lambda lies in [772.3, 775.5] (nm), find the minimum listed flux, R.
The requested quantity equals 17.8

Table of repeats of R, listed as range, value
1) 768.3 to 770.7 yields 18.1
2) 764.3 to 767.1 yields 17.7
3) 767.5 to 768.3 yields 18.5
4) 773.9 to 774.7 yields 18.7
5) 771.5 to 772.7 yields 18.2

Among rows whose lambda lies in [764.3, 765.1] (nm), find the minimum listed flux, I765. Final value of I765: 17.7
